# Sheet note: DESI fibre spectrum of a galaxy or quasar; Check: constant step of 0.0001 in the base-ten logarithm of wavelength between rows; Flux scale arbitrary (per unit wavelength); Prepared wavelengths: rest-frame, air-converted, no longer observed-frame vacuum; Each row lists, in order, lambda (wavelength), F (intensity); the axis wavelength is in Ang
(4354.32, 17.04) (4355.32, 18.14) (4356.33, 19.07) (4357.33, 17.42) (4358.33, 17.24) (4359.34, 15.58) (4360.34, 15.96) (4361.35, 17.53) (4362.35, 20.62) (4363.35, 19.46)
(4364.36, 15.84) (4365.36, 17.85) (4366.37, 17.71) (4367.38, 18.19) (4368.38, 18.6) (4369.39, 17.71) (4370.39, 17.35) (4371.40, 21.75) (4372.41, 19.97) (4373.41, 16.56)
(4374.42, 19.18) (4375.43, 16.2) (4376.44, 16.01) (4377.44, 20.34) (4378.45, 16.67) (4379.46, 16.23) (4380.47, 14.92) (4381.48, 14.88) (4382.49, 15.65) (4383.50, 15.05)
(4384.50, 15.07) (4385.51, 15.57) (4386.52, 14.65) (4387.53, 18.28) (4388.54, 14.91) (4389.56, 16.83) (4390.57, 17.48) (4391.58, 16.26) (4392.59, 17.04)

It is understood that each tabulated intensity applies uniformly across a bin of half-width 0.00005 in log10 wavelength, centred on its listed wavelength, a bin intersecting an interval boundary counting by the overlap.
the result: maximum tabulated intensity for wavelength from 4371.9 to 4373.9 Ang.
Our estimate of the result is 19.97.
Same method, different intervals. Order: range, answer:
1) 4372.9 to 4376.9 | 19.18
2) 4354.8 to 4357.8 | 19.07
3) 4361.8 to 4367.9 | 20.62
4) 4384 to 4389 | 18.28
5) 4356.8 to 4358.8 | 17.42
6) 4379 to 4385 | 16.23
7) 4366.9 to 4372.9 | 21.75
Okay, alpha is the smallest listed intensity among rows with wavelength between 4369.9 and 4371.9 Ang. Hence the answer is 17.35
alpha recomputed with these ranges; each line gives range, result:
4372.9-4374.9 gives 16.56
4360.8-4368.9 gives 15.84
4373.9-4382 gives 14.88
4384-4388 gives 14.65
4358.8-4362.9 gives 15.58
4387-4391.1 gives 14.91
